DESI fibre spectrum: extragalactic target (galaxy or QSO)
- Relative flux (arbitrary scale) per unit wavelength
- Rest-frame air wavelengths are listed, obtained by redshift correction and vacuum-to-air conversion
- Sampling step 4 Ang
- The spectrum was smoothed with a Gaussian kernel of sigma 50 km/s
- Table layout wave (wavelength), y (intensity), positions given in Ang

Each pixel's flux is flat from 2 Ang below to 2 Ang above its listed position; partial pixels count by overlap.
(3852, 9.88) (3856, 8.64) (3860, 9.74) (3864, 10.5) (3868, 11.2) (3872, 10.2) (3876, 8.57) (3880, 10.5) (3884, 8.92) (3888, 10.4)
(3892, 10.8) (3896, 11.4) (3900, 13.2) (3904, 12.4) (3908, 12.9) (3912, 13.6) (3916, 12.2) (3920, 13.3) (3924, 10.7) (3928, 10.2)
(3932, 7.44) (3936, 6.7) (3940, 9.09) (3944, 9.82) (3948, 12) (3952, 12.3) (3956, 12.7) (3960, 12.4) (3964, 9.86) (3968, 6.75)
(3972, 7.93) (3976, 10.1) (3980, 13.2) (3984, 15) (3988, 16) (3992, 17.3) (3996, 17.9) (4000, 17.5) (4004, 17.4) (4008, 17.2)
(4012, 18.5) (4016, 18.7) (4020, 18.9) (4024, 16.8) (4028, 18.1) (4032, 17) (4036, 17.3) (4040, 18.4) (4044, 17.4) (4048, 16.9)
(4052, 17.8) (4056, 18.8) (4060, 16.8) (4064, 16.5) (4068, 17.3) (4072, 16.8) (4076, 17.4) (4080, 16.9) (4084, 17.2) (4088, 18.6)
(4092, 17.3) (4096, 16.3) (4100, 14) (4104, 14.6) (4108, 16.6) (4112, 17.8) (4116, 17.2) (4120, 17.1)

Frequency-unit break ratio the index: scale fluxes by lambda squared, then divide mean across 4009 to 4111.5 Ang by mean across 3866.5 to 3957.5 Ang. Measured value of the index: 1.7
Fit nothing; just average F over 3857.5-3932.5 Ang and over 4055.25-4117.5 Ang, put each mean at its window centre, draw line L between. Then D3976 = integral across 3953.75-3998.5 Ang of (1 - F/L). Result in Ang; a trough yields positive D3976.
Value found 2.8 Ang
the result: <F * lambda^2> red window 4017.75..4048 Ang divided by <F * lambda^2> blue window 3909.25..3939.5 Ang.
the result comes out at 1.8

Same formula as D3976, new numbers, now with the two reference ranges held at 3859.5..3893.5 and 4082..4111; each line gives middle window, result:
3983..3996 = -3.0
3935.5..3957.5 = 2.7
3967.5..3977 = 3.4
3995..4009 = -3.9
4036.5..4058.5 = -4.1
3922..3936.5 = 3.3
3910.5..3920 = -1.5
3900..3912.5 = -2.3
